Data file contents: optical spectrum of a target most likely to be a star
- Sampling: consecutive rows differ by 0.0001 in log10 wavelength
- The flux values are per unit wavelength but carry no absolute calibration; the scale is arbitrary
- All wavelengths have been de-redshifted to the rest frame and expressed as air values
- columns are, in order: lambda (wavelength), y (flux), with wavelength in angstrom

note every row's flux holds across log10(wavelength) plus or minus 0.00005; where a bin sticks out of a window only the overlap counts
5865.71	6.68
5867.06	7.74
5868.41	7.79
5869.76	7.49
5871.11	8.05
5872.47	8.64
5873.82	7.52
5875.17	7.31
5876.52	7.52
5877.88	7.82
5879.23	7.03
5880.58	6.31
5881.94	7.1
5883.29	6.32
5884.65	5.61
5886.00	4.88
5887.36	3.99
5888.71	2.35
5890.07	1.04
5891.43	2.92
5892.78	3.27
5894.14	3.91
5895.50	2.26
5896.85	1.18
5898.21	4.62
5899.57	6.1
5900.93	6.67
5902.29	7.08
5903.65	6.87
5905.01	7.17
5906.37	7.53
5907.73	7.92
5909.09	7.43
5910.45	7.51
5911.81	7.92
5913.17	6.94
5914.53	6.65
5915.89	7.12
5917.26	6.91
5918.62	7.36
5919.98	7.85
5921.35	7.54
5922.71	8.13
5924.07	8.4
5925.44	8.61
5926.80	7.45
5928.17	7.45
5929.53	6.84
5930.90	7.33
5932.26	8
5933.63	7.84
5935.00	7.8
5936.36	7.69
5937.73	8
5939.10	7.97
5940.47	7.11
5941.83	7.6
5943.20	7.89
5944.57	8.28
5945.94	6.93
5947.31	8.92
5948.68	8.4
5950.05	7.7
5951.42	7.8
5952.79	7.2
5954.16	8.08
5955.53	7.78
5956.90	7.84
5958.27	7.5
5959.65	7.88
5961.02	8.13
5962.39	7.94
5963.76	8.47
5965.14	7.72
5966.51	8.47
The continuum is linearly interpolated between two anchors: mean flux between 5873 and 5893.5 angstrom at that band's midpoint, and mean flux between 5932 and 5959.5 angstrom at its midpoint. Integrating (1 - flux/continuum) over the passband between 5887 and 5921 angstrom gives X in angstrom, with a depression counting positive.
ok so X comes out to 3.5 angstrom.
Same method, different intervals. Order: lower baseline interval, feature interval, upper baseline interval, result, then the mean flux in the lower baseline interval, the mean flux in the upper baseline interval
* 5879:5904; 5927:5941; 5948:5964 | -1.7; 4.64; 7.88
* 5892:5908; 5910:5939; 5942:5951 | -3.9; 5.3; 7.98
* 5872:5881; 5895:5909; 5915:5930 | 3.1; 7.46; 7.6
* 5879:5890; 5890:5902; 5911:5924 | 4.4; 5.14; 7.43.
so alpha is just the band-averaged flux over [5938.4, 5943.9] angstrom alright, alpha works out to 7.65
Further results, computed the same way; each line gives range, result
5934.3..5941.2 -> 7.72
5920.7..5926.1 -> 8.17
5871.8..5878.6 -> 7.76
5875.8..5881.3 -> 7.17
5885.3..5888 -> 4.45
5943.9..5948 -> 8.04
